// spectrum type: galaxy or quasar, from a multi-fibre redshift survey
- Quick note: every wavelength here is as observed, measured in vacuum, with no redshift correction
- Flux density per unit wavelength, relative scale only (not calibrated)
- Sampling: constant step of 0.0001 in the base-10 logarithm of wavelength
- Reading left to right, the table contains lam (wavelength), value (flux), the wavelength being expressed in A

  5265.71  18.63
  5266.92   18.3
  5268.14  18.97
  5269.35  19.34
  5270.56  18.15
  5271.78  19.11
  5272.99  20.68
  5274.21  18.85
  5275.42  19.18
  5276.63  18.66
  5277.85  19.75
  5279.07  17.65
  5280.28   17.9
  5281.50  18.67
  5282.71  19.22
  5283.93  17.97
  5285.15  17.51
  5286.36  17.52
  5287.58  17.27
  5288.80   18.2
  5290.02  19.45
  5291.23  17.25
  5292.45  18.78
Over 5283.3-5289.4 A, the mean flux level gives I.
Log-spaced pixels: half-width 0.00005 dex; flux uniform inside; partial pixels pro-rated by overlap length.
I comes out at 17.7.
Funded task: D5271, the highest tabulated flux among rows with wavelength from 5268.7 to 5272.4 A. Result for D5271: 19.34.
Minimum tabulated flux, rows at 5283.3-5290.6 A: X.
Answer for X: 17.27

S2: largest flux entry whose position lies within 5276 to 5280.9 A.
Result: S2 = 19.75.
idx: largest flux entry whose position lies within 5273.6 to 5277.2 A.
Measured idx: 19.18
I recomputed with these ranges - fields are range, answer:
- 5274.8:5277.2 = 19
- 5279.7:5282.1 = 18.3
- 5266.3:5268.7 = 18.6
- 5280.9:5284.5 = 18.6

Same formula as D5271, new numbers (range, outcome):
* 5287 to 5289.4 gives 18.2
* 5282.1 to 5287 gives 19.22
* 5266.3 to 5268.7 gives 18.97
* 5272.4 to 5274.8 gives 20.68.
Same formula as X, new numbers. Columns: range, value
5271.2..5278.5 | 18.66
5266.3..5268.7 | 18.3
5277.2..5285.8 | 17.51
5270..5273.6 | 18.15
